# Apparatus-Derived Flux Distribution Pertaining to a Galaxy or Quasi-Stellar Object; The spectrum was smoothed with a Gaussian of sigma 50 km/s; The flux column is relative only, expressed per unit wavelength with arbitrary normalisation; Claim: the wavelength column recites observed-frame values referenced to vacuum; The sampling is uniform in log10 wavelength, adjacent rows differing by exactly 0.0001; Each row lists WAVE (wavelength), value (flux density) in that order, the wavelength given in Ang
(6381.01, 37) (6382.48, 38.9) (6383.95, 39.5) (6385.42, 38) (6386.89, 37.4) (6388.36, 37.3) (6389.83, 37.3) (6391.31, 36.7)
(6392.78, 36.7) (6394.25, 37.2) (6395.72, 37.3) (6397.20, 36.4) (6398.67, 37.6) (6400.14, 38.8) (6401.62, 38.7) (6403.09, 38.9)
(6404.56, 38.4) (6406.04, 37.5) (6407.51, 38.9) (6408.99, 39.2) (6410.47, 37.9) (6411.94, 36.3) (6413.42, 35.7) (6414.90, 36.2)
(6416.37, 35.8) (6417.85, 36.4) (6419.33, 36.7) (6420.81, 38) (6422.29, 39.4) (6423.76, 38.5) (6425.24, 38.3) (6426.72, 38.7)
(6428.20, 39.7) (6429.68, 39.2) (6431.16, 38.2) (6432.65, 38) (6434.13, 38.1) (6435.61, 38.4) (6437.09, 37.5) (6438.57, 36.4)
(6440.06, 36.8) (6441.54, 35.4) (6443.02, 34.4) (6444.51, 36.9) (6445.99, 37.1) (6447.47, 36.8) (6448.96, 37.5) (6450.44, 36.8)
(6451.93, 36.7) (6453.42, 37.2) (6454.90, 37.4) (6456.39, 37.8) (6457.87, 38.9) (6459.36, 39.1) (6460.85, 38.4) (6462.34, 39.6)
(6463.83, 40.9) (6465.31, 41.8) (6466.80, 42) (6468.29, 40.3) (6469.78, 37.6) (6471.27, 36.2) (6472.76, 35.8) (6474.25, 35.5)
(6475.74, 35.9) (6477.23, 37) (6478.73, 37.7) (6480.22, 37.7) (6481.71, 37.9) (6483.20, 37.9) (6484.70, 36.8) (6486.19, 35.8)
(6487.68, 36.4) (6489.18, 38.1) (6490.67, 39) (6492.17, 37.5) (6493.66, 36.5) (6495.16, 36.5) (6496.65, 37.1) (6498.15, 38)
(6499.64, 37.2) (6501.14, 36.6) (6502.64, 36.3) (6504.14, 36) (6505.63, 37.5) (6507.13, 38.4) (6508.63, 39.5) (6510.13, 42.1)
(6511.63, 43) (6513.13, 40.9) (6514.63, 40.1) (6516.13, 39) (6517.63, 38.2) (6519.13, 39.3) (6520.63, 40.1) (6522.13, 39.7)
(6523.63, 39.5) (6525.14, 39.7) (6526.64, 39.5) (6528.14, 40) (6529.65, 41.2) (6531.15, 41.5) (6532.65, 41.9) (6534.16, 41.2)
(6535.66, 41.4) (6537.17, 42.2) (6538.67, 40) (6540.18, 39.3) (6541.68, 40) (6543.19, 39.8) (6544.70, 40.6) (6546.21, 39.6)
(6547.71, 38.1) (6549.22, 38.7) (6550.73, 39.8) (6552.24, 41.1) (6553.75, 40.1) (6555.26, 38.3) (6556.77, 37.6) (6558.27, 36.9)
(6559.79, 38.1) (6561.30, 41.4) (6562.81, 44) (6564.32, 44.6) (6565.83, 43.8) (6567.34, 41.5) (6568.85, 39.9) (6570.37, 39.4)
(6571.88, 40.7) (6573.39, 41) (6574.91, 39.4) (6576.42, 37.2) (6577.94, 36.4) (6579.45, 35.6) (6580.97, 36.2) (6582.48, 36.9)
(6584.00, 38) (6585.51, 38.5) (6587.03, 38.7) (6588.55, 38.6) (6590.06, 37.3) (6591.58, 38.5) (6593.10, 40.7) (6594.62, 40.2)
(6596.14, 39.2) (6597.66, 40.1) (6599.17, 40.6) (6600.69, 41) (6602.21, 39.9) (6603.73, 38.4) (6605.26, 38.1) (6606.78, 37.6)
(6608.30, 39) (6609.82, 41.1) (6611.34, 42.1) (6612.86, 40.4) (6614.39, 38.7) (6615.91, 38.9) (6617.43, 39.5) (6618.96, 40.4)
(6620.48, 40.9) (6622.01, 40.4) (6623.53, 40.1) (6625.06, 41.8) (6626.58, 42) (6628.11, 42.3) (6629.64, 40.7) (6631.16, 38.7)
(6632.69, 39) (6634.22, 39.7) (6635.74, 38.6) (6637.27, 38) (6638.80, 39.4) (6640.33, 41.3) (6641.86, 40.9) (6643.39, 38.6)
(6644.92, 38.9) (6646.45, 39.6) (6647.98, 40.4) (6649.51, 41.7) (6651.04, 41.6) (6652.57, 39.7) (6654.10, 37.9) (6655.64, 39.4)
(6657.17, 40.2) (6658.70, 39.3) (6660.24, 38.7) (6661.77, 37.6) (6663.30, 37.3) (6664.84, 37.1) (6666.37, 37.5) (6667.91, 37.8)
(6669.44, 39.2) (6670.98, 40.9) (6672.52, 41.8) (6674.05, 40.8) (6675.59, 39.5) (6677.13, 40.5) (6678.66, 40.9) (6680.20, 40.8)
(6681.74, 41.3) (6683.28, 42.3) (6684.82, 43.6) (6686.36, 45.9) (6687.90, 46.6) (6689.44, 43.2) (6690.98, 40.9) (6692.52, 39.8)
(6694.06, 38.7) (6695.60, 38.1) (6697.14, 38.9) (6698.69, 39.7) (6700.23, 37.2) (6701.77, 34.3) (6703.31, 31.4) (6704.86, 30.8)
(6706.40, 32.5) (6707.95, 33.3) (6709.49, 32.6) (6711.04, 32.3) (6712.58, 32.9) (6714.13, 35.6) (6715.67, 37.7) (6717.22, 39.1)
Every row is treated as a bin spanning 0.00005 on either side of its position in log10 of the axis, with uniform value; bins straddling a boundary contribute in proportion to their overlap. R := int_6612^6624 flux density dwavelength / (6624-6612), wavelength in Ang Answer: 39.9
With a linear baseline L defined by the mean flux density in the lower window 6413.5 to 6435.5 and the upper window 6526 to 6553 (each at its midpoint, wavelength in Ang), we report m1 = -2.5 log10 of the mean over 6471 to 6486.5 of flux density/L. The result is 0.06 mag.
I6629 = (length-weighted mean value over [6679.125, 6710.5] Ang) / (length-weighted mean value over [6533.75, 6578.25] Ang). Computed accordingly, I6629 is 1.0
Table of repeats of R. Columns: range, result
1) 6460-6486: 38.1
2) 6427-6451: 37.4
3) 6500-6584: 39.6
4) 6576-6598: 38.1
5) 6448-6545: 38.7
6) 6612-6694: 40.2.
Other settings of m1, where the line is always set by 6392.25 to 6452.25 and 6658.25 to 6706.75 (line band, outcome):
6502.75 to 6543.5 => -0.050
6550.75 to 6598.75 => -0.023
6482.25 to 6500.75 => 0.022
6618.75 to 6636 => -0.042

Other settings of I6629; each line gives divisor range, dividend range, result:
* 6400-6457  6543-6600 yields 1.05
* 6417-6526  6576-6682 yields 1.04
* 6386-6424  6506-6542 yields 1.07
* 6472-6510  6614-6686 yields 1.07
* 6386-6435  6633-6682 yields 1.05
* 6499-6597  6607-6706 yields 1.01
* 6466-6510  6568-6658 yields 1.05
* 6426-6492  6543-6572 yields 1.06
